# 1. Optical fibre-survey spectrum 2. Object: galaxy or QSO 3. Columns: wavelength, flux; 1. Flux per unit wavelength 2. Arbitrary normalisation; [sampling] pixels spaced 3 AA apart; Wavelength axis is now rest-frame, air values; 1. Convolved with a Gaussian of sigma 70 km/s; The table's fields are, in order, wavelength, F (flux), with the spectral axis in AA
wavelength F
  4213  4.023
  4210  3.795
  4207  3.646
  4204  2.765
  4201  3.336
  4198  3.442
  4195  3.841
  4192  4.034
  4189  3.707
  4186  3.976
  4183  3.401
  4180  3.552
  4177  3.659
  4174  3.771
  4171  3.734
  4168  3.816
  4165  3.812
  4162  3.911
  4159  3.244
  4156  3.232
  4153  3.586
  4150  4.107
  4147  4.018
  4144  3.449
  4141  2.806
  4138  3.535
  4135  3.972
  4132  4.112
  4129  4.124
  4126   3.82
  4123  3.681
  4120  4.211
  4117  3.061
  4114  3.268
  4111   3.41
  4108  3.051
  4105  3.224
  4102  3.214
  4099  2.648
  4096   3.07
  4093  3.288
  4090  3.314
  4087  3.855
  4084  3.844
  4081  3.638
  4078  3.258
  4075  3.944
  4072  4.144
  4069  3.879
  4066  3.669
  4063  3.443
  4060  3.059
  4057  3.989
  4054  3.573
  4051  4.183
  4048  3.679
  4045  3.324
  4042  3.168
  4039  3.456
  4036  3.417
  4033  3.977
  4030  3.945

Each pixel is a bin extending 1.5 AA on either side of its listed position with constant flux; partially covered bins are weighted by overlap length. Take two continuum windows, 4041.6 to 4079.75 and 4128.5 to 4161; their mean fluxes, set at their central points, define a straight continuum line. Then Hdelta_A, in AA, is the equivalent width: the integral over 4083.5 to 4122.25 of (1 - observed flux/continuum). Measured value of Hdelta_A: 3.3 AA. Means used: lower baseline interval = 3.65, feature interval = 3.34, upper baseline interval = 3.64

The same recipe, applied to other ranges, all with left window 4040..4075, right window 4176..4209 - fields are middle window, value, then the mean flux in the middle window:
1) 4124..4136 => -1.3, 3.99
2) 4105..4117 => 1.4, 3.22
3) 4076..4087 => 0.0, 3.63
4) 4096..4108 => 2.0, 3.04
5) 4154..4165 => 0.3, 3.52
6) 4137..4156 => 0.3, 3.56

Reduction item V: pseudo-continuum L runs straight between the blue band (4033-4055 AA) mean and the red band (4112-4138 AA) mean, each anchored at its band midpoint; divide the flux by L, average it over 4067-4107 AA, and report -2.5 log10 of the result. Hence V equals 0.056 mag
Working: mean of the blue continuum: 3.57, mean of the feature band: 3.48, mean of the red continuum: 3.76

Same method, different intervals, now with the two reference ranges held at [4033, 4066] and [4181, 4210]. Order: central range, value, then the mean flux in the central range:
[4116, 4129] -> -0.06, 3.77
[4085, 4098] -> 0.06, 3.37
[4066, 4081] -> -0.06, 3.78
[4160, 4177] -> -0.06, 3.78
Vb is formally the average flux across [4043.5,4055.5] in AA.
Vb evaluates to 3.69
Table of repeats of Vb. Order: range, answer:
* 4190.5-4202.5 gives 3.66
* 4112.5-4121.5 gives 3.51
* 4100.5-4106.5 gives 3.22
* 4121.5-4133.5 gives 3.93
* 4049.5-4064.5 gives 3.65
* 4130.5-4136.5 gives 4.04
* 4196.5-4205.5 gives 3.18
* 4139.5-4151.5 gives 3.6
